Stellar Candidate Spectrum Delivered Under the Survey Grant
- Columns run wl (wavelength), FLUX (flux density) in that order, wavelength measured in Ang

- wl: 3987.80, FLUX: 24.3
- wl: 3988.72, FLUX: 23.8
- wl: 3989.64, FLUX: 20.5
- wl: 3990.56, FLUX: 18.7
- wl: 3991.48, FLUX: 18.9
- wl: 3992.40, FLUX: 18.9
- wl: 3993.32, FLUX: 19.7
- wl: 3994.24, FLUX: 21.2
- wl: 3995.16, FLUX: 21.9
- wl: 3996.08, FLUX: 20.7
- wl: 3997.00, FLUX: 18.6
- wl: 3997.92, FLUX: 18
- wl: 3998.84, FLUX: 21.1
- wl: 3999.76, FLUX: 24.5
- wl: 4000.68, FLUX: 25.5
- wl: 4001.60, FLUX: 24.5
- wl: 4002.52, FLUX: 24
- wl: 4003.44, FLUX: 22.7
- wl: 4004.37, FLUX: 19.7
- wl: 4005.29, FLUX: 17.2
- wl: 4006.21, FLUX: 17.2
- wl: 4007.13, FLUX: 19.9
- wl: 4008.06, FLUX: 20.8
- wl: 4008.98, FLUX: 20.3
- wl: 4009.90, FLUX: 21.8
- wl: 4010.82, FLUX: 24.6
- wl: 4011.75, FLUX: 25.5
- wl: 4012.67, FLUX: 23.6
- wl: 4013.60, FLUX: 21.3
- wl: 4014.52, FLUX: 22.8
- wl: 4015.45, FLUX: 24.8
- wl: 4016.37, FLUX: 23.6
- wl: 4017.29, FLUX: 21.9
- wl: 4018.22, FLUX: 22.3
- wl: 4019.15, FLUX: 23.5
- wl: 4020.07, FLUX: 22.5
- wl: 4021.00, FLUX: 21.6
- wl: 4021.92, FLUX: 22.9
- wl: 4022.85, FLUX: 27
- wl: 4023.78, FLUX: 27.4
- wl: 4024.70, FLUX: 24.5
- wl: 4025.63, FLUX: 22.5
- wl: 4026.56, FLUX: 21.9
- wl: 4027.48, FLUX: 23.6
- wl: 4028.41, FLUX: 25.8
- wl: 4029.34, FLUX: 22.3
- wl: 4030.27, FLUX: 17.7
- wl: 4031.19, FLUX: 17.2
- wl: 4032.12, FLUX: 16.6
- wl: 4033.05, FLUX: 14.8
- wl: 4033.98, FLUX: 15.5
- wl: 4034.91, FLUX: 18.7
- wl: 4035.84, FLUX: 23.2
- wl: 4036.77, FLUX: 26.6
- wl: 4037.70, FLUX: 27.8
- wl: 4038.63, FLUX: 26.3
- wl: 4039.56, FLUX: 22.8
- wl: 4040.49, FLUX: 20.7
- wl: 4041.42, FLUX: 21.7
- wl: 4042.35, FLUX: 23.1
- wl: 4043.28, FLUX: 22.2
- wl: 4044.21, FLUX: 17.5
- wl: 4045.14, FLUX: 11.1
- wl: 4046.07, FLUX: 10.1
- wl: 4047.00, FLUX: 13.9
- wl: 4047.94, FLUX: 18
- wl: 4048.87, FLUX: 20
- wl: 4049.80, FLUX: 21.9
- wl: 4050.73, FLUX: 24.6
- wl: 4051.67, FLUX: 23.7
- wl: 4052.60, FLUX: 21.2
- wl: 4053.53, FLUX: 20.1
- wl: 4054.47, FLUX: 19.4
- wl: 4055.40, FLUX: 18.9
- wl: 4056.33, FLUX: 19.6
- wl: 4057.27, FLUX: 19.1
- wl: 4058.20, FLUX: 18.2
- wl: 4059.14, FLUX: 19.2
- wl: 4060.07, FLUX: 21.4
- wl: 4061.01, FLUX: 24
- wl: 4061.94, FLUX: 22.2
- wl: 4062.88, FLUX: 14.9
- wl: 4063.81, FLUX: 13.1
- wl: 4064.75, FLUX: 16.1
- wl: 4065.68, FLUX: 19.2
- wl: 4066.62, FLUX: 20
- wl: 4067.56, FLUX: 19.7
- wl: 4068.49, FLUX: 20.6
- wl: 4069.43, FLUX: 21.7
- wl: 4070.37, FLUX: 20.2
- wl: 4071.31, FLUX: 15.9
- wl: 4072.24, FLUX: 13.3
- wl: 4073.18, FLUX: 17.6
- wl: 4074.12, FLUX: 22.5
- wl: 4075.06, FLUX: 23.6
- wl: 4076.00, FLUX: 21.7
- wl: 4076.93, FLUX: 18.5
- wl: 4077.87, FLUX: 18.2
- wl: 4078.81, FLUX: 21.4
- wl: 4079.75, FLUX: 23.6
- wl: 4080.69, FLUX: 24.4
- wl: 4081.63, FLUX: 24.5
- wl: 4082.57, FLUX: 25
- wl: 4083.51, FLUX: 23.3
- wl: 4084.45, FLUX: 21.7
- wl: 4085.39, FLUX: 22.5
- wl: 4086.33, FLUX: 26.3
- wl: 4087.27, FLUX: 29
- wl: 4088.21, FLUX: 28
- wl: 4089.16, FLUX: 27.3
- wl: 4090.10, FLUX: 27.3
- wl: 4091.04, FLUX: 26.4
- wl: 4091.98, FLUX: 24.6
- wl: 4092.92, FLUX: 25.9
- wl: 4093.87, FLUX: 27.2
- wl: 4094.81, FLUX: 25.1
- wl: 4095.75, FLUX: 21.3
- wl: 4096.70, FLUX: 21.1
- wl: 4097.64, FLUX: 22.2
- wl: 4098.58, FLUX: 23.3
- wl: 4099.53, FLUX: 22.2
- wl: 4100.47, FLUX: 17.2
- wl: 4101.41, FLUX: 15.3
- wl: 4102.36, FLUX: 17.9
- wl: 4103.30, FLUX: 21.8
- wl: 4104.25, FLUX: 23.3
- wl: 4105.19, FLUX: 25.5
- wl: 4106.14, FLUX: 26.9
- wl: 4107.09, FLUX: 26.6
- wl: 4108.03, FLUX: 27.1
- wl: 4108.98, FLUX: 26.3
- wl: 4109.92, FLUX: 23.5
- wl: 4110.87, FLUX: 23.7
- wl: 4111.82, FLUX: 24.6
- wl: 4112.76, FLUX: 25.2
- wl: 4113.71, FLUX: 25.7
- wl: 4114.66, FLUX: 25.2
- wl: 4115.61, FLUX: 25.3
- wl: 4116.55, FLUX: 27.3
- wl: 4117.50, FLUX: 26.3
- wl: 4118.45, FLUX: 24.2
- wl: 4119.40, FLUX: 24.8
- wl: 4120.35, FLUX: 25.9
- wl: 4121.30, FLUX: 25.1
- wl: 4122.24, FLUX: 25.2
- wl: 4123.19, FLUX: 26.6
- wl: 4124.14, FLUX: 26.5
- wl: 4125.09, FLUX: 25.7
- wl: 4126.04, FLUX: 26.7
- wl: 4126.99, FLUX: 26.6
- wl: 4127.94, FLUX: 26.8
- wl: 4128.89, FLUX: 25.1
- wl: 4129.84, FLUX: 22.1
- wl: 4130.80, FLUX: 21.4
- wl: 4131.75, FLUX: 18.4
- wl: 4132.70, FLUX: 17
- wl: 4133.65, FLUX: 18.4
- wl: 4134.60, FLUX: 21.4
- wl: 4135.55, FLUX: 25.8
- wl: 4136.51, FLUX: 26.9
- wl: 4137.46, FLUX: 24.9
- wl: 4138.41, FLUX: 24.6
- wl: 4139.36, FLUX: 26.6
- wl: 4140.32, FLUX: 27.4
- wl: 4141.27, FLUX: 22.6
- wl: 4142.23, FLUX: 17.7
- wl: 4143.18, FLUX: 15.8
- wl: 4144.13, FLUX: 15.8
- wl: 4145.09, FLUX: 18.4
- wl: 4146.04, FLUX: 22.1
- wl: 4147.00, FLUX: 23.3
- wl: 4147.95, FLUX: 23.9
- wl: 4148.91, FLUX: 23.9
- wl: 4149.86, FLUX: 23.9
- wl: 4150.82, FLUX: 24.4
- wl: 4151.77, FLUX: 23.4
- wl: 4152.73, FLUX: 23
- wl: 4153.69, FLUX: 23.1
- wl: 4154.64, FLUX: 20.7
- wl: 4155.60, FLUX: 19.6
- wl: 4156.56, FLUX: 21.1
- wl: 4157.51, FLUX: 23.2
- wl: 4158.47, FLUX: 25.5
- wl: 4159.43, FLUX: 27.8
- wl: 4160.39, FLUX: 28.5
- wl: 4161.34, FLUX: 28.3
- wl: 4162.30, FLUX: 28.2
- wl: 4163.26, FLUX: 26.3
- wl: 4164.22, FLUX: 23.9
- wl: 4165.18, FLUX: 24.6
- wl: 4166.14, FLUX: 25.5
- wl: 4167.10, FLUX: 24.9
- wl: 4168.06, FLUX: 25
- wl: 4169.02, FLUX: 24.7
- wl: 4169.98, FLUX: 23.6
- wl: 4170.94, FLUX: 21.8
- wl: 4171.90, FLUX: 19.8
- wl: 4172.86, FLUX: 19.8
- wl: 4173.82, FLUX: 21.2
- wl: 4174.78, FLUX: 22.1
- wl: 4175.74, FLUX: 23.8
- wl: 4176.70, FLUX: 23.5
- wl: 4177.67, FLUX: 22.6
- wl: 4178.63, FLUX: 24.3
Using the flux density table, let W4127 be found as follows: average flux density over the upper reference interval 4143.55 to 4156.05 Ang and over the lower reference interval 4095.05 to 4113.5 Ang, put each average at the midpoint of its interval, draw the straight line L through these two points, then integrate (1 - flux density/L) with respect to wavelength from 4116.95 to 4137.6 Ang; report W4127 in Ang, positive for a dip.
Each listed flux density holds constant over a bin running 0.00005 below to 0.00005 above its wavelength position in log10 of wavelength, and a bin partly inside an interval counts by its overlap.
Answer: -1.6 Ang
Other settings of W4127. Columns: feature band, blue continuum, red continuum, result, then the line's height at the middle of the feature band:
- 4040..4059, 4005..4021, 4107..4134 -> 3.02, 22.9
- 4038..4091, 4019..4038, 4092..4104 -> 2.64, 21.9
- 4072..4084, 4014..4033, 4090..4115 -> 0.94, 23.3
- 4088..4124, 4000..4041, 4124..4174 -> -2.28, 23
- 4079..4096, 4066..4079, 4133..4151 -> -4.18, 20.2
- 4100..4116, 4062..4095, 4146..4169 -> -0.48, 22.9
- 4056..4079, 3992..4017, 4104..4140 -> 4.01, 23.3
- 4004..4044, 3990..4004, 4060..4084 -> -2.19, 20.9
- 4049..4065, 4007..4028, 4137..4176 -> 2.25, 23.2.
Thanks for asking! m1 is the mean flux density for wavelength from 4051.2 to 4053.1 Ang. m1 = 22.4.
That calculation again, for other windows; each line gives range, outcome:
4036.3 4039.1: 26.9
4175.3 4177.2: 23.6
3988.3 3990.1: 22.1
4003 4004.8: 21.1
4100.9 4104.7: 19.5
